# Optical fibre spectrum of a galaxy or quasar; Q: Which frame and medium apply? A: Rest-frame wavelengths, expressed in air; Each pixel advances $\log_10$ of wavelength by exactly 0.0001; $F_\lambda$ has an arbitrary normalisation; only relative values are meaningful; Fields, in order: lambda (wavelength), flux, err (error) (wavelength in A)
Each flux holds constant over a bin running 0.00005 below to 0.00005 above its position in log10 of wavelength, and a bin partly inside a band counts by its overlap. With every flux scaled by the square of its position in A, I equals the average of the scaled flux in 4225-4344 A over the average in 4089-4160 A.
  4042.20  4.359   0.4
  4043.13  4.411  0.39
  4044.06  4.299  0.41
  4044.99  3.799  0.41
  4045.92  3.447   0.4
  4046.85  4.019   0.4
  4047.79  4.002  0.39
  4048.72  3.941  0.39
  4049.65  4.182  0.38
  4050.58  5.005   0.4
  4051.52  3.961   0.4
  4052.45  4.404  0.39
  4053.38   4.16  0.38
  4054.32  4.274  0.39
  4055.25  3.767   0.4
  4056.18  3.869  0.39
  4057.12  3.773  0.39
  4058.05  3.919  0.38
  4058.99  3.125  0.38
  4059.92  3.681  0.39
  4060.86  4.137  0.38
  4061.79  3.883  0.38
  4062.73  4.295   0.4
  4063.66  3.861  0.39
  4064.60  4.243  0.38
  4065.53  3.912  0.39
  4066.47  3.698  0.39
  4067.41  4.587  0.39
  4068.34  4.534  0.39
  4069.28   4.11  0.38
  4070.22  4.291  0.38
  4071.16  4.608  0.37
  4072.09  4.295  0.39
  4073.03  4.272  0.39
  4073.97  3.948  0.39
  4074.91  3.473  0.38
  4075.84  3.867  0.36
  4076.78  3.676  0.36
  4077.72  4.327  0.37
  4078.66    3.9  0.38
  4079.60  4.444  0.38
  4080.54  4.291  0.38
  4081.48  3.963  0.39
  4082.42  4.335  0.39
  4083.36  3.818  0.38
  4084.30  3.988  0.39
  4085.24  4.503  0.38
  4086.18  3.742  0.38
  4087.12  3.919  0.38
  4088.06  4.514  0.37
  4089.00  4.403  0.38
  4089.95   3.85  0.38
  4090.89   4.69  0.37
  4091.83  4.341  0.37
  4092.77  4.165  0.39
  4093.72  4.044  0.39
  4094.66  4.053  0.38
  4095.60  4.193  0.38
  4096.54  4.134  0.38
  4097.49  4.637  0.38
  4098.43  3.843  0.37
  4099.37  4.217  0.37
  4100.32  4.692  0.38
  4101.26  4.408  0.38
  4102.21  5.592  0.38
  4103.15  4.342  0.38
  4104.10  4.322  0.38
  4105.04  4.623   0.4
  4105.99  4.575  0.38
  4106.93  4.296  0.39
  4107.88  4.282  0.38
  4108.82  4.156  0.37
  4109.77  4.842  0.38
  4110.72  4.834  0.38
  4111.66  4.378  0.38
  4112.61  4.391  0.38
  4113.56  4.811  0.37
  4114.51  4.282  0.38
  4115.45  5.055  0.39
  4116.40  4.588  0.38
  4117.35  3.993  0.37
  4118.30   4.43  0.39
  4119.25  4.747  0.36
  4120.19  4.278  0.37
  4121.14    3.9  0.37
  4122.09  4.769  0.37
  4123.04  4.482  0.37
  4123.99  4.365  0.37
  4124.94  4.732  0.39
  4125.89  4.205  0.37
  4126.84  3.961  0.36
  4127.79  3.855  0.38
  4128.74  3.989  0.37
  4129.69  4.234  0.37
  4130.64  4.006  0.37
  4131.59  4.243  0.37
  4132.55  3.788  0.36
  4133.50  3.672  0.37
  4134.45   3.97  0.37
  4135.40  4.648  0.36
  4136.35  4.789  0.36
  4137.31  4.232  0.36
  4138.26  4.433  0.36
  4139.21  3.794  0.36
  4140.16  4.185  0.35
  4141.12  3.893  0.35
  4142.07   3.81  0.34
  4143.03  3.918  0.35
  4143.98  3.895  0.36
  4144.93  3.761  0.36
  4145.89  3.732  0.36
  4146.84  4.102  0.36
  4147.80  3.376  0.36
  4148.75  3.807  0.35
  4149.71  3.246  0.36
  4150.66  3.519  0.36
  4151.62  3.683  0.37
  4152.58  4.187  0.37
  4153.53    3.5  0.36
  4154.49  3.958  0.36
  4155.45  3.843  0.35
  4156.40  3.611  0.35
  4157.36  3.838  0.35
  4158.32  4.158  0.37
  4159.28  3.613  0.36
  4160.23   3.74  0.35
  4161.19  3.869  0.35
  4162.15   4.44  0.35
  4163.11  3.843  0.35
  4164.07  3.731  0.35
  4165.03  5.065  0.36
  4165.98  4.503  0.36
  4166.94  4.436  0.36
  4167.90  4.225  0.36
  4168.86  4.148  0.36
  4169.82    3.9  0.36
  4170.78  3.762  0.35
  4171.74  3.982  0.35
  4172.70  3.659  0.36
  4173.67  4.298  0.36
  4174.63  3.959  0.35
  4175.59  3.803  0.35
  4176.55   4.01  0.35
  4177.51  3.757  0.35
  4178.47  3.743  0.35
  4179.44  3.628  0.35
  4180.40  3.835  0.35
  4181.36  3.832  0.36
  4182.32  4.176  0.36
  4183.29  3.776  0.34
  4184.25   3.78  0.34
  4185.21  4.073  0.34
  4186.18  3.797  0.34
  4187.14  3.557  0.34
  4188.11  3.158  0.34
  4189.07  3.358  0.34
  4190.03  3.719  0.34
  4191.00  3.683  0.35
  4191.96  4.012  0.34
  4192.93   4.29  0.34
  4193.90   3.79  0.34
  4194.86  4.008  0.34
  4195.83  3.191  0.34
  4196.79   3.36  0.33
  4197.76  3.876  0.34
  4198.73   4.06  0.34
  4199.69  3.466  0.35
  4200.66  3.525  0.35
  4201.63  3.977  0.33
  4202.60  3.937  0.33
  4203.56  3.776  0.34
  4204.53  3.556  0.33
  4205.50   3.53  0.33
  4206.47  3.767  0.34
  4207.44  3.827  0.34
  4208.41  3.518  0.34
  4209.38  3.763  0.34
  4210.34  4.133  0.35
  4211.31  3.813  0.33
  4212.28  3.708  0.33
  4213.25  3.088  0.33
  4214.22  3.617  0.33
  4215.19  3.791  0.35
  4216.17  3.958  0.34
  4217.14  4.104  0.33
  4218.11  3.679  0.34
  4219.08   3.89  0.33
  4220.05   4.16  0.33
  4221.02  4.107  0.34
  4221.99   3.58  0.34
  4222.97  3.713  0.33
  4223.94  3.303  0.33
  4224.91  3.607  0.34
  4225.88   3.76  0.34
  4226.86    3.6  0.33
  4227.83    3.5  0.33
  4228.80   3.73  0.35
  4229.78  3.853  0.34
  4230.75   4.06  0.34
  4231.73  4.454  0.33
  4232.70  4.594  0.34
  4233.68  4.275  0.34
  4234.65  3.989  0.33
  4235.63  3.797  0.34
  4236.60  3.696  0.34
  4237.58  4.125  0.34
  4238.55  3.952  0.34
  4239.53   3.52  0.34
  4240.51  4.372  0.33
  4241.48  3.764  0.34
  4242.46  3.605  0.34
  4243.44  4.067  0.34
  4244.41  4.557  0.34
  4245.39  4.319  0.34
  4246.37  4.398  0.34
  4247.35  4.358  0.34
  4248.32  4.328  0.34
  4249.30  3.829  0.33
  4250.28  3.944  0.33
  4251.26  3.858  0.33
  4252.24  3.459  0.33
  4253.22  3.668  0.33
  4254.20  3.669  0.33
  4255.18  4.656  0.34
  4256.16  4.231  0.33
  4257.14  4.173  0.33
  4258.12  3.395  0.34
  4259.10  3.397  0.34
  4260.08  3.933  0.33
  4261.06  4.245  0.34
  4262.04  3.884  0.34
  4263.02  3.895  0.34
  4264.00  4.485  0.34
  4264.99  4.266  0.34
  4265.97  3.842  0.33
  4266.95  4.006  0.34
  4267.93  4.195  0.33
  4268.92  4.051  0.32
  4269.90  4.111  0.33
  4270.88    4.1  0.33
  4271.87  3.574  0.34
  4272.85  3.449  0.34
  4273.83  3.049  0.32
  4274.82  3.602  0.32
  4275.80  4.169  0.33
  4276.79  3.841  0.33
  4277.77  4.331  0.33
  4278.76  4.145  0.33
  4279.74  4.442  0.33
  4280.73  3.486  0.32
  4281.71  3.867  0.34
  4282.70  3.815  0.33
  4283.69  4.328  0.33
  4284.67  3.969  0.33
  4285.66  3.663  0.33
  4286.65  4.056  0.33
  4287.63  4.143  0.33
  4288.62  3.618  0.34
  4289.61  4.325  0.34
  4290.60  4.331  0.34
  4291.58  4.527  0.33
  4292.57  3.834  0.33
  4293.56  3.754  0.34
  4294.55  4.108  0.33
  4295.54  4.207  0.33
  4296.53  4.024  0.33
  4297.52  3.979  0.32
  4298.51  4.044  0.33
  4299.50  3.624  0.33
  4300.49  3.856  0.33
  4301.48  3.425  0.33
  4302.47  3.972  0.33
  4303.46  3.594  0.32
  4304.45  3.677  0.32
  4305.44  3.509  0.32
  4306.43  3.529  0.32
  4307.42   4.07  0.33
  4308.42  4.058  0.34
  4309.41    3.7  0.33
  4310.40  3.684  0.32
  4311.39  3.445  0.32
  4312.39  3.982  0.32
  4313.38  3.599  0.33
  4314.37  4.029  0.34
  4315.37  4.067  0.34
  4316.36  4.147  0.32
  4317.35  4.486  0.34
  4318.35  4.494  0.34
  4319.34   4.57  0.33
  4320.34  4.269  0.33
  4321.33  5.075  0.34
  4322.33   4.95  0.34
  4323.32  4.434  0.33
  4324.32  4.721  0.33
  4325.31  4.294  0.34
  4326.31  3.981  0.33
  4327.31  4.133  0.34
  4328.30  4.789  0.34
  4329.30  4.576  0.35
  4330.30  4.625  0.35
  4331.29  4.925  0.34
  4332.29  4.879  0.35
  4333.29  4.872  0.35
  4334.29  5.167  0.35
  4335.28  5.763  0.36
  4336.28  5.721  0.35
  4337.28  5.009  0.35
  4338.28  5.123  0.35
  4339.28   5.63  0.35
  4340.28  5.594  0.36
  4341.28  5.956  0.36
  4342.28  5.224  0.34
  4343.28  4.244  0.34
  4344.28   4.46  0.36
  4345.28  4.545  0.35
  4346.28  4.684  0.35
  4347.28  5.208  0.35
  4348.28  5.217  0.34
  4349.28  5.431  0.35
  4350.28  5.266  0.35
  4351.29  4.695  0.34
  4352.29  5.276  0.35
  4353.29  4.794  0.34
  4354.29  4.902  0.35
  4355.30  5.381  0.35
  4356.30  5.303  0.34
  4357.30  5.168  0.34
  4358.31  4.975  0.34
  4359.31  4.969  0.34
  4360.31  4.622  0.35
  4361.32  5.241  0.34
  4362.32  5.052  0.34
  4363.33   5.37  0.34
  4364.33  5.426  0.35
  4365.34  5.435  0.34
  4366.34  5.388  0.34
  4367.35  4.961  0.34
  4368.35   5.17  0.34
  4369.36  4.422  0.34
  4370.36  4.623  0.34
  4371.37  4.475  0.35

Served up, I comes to 1.1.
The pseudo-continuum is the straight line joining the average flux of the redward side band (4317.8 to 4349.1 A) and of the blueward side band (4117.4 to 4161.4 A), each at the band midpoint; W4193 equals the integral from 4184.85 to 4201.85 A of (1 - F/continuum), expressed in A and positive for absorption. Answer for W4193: 2.2 A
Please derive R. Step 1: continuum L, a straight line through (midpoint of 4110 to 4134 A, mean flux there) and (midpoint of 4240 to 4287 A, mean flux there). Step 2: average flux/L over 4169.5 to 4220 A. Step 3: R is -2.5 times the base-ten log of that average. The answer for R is 0.10 mag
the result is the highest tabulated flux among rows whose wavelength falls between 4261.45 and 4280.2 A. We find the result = 4.485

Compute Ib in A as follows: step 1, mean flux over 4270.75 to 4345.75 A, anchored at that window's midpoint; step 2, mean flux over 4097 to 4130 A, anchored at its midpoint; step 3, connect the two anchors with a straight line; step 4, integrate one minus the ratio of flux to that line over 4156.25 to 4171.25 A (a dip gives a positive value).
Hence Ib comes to 1.10 A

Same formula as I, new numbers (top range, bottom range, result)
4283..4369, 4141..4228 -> 1.28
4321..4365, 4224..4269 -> 1.31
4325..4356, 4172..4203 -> 1.42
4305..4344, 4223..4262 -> 1.20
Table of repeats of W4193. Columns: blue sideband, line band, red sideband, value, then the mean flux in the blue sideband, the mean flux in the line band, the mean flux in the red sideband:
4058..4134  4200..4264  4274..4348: 5.92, 4.23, 3.89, 4.31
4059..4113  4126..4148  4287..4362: 1.36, 4.23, 4.02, 4.52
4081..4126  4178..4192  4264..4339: 1.81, 4.37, 3.73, 4.17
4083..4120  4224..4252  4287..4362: 3.02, 4.38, 3.98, 4.52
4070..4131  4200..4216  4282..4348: 2.27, 4.3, 3.71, 4.35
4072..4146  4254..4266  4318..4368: 1.78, 4.24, 4.02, 4.98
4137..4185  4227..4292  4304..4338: 3.48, 3.92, 3.99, 4.4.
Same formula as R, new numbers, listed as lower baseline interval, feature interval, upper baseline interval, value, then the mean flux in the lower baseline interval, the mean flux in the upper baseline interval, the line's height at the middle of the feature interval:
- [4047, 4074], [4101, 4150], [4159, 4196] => -0.07 mag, 4.09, 3.91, 3.99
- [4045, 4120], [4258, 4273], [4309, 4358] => 0.17 mag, 4.22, 4.75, 4.6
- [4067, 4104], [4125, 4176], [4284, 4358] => 0.08 mag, 4.23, 4.47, 4.3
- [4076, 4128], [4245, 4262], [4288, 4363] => 0.12 mag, 4.33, 4.53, 4.46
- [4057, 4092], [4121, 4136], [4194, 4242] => -0.06 mag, 4.09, 3.81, 3.98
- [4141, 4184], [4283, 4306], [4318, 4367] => 0.19 mag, 3.9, 4.98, 4.69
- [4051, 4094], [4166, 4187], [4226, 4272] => 0.03 mag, 4.08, 4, 4.03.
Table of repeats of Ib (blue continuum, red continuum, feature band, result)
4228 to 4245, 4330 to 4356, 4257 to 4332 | 9.21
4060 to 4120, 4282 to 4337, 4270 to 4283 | 1.16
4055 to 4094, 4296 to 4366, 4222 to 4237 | 1.87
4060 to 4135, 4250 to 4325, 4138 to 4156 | 1.59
